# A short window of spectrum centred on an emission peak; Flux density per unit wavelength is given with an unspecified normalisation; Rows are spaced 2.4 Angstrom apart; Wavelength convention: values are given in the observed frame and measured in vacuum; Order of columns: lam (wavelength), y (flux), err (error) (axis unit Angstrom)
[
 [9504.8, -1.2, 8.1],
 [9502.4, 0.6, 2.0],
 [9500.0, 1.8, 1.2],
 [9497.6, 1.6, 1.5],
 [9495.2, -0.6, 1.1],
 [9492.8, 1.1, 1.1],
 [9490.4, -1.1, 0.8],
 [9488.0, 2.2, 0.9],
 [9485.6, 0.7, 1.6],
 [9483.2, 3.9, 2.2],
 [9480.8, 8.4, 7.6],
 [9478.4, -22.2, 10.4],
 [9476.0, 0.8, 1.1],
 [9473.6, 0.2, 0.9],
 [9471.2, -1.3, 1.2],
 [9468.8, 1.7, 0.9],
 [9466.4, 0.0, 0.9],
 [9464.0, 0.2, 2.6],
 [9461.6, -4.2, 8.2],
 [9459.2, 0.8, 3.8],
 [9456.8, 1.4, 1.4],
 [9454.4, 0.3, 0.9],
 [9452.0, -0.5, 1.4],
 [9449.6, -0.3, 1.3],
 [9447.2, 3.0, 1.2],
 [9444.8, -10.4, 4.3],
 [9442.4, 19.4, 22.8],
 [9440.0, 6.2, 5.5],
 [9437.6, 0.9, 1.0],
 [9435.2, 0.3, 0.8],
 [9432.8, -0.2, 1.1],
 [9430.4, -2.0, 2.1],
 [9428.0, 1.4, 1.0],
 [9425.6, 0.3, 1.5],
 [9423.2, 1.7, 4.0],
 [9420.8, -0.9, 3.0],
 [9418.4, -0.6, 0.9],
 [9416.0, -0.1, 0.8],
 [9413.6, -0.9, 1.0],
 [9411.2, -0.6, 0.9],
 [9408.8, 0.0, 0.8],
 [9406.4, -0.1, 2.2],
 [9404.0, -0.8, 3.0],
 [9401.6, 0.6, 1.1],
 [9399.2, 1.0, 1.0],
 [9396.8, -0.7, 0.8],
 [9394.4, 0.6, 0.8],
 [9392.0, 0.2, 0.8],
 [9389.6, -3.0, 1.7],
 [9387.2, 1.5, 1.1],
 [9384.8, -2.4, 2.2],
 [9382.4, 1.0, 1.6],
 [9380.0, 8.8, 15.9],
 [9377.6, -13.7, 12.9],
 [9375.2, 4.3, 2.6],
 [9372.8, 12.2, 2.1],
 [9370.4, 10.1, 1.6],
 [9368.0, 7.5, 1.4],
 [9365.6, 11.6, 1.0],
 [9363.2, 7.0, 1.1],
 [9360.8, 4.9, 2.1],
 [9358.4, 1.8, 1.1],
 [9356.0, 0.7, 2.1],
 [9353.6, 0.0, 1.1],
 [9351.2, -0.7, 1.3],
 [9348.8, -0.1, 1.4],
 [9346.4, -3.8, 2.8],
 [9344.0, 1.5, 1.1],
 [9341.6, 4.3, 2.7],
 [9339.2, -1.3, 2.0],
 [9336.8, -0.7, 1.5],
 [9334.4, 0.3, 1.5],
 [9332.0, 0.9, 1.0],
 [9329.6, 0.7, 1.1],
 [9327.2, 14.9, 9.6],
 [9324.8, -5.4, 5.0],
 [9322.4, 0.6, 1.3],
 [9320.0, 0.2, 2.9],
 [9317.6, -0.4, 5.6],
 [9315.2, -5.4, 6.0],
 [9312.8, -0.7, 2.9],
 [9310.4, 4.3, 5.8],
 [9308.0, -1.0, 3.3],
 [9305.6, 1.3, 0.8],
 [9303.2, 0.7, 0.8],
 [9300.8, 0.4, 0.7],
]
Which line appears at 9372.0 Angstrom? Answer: [O II]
